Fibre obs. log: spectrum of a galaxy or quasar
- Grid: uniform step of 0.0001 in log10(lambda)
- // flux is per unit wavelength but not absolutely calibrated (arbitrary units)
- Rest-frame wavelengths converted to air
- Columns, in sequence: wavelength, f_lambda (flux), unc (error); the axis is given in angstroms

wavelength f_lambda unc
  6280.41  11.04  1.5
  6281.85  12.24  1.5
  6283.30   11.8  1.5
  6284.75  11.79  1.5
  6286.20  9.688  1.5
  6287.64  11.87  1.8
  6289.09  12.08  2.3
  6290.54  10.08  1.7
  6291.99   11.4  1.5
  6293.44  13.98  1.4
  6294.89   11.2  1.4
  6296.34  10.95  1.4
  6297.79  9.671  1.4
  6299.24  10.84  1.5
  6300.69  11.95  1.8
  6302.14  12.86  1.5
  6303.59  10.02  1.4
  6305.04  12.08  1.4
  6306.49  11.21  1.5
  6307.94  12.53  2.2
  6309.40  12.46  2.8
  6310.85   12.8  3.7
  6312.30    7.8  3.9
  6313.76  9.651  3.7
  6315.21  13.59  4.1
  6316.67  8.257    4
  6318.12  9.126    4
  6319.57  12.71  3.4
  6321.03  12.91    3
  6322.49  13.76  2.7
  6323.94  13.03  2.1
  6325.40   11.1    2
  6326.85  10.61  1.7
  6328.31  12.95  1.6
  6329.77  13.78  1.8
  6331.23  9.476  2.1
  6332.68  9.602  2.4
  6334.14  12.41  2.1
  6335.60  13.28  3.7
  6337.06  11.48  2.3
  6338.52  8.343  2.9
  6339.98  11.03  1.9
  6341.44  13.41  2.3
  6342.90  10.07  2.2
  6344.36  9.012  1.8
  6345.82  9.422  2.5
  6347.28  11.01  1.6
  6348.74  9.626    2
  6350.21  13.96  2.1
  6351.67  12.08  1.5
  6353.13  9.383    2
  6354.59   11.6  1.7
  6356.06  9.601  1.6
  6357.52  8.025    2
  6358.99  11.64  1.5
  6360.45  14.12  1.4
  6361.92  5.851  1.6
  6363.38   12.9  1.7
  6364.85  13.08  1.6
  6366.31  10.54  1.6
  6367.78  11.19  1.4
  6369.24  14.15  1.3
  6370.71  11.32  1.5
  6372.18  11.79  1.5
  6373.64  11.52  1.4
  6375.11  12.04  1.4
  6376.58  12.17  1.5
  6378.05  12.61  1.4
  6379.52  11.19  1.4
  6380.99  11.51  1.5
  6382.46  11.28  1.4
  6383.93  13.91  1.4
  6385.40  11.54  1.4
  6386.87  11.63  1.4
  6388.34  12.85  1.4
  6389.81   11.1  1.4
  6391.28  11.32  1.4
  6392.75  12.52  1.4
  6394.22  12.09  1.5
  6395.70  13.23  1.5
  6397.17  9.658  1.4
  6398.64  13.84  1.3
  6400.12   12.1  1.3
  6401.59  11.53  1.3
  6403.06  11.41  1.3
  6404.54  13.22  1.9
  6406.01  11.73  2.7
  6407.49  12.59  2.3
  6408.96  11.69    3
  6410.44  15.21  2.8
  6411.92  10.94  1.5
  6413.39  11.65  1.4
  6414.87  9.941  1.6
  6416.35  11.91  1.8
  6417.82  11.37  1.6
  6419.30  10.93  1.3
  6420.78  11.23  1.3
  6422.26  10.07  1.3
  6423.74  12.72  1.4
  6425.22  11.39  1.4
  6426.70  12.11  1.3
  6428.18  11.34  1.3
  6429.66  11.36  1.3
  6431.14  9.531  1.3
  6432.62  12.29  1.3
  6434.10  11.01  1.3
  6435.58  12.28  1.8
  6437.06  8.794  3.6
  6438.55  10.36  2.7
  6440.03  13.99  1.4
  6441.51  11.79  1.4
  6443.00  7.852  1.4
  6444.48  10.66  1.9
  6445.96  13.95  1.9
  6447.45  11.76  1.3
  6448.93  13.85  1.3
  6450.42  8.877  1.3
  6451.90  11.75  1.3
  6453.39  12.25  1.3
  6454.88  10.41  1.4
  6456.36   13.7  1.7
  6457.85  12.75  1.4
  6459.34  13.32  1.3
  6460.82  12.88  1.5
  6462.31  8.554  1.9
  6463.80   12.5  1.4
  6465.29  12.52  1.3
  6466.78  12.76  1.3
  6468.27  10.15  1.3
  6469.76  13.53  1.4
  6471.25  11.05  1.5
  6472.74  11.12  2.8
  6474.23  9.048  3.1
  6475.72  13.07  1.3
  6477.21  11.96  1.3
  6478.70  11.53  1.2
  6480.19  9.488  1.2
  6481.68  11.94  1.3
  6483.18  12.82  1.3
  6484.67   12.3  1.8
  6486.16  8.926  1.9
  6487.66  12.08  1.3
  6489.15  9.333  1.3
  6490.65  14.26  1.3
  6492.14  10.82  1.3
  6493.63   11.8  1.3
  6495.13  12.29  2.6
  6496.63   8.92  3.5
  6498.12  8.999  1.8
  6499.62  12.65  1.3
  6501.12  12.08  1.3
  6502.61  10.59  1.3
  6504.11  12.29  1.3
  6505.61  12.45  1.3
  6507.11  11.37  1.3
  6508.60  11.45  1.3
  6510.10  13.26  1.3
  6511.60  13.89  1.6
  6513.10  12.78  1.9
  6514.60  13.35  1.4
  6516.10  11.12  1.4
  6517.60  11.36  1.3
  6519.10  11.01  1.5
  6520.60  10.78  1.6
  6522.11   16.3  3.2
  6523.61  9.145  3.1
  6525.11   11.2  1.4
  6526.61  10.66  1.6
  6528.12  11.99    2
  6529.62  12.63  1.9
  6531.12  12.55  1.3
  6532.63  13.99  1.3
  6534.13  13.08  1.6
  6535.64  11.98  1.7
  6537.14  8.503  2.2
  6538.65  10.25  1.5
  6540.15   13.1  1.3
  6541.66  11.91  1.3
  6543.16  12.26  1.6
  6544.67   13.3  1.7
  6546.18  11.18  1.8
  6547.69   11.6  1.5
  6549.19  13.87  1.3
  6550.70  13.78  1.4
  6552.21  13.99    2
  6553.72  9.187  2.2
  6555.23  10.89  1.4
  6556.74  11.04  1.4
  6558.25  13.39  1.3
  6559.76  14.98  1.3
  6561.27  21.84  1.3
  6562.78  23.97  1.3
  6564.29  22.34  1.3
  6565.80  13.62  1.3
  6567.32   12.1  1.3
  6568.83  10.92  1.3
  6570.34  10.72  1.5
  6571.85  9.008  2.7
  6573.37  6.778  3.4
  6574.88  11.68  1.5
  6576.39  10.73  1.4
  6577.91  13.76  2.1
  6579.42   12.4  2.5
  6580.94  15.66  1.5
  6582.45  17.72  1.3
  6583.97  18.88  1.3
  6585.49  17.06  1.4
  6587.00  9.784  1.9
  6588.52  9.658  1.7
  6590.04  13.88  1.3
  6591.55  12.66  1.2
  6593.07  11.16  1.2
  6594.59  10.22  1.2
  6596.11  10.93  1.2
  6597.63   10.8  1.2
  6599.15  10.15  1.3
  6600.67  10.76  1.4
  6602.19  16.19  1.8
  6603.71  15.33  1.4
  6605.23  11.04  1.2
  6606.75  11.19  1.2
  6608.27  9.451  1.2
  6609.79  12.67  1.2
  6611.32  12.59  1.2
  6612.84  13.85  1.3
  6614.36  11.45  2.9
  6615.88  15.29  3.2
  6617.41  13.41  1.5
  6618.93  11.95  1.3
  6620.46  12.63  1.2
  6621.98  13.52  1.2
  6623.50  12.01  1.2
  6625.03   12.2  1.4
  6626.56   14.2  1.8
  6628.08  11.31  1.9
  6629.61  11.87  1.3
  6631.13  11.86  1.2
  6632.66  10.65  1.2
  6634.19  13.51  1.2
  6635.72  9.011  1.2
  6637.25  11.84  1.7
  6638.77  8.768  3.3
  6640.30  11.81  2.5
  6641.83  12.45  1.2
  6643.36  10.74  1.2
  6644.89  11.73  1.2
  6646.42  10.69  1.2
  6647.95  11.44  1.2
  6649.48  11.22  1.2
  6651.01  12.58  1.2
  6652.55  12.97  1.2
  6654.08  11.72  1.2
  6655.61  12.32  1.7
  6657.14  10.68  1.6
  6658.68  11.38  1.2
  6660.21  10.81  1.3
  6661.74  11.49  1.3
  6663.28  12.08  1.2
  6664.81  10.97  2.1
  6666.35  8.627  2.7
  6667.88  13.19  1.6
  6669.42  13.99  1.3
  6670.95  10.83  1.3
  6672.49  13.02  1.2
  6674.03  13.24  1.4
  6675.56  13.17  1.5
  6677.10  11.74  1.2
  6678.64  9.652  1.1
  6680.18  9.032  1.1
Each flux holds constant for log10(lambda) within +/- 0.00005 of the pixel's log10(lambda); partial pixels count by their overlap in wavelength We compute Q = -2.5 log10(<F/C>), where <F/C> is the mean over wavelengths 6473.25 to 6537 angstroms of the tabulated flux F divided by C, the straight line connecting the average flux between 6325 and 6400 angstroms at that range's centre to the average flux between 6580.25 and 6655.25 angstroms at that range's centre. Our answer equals 0.02 mag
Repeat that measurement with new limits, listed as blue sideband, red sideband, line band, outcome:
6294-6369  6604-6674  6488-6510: 0.012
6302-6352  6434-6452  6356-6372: 0.010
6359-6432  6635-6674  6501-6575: -0.085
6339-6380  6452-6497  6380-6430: -0.045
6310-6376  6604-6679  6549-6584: -0.176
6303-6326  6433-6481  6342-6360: 0.093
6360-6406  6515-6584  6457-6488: 0.069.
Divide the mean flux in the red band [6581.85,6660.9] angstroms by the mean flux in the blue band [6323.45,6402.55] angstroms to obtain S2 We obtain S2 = 1.06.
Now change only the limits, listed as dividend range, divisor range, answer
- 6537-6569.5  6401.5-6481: 1.18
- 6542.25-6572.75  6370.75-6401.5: 1.14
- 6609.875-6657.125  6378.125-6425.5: 1.01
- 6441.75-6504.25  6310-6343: 1.01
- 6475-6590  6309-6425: 1.08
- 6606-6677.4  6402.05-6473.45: 1.02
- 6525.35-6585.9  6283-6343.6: 1.16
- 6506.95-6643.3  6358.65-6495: 1.07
